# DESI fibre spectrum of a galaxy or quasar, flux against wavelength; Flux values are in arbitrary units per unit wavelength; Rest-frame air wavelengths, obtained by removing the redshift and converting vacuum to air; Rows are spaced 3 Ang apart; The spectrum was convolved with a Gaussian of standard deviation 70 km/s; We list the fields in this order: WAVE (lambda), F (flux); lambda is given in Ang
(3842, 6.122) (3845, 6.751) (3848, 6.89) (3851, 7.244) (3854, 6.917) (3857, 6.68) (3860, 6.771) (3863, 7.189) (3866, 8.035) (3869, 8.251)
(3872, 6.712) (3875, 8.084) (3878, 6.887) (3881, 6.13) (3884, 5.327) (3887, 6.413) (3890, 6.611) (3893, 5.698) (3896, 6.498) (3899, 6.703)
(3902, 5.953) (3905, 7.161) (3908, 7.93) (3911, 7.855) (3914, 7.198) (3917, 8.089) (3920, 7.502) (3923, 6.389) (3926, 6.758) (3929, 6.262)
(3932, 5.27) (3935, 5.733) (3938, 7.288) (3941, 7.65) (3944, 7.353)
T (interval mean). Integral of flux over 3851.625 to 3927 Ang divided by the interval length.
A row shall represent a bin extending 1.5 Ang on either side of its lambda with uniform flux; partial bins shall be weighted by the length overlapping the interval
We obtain 6.95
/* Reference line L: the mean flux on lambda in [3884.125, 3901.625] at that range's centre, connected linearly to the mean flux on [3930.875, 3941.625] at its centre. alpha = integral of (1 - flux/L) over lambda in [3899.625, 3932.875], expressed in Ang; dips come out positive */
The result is -3.2 Ang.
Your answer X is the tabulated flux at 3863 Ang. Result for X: 7.189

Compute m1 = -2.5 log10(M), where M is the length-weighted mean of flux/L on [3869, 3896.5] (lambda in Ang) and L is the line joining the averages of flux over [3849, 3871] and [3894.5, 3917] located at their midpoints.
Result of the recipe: 0.097 mag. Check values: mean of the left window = 7.28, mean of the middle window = 6.58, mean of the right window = 7.11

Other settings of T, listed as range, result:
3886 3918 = 6.91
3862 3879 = 7.56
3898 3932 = 7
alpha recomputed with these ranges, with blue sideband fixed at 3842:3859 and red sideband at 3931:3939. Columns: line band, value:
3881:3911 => -0.5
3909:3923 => -2.9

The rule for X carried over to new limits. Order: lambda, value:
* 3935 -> 5.733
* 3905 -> 7.161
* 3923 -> 6.389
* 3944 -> 7.353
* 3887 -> 6.413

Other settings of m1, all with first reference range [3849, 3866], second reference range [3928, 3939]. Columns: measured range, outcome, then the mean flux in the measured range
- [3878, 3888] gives 0.11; 6.07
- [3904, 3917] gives -0.19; 7.61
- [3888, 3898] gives 0.05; 6.3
